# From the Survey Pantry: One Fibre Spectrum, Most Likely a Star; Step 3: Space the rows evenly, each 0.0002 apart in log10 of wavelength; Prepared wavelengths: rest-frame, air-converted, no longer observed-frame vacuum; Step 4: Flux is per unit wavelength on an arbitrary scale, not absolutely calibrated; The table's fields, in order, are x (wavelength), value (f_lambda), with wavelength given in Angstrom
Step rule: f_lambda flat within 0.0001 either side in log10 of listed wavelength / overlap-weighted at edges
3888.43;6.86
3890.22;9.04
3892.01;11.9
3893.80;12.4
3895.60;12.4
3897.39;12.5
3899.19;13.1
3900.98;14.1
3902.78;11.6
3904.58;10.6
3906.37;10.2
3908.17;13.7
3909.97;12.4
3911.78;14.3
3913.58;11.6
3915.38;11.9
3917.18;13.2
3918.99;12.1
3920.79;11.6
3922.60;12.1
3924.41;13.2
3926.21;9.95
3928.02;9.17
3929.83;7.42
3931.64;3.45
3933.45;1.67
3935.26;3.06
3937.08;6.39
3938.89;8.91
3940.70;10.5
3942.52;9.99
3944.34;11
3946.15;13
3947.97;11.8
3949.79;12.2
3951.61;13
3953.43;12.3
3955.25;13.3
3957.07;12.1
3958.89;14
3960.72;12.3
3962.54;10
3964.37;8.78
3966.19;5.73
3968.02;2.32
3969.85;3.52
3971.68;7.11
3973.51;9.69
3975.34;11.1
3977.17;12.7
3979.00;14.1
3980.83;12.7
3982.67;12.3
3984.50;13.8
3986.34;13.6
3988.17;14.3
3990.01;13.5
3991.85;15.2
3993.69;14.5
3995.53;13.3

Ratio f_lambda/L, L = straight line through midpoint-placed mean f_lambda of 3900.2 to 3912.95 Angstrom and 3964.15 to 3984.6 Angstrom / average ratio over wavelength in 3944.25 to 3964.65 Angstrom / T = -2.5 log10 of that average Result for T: -0.18 mag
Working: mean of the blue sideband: 12.4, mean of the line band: 12.1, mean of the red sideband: 9.35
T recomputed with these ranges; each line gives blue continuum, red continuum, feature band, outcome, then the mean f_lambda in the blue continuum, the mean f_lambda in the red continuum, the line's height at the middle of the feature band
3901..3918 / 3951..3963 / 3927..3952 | 0.400 mag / 12.3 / 12.5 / 12.4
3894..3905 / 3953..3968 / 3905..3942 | 0.193 mag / 12.5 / 10.5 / 11.7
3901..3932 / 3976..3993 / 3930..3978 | 0.339 mag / 11.3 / 13.6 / 12.5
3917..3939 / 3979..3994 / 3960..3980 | 0.358 mag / 8.47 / 13.7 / 12.2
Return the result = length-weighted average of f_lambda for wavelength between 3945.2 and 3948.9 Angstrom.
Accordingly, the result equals 12.4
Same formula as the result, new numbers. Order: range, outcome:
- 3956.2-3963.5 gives 12.1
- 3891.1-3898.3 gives 12.3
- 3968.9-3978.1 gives 8.81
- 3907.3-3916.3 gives 12.8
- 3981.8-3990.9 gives 13.5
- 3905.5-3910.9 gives 12.1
